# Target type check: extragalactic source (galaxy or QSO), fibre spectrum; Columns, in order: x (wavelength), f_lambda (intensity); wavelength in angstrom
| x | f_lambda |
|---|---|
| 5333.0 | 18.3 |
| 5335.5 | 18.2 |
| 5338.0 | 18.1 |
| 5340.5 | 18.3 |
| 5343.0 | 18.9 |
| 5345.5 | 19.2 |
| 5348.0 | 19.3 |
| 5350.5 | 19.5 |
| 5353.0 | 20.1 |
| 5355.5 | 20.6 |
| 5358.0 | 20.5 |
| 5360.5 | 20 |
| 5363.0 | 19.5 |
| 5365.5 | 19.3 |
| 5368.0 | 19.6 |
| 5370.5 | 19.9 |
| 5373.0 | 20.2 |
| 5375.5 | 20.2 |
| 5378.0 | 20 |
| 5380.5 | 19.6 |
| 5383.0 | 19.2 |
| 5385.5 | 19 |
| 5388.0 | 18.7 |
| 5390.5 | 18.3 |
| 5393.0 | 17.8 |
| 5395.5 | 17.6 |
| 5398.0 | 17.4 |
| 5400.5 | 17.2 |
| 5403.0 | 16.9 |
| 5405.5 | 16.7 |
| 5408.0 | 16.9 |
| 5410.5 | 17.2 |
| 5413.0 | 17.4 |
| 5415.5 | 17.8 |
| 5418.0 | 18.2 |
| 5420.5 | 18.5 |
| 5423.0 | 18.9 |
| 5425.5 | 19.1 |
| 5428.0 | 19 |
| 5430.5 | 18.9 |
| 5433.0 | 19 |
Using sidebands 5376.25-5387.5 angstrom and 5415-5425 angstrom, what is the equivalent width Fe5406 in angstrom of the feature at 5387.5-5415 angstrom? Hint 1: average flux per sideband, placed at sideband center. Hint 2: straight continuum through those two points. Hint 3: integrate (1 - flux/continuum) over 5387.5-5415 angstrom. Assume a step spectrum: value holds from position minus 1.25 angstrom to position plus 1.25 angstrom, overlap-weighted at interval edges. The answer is 2.17 angstrom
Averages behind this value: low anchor 19.4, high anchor 18.4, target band 17.4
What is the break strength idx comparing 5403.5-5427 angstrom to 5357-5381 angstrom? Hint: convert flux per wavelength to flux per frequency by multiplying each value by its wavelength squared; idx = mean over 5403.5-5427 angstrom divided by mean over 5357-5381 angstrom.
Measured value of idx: 0.91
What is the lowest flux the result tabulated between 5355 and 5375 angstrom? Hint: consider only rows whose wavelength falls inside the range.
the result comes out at 19.3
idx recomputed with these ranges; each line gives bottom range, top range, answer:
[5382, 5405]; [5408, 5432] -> 1.03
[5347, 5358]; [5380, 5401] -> 0.93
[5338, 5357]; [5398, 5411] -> 0.90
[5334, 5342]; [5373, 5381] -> 1.11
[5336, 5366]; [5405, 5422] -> 0.93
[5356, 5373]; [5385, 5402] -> 0.91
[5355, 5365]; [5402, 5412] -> 0.86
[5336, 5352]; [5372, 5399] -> 1.02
